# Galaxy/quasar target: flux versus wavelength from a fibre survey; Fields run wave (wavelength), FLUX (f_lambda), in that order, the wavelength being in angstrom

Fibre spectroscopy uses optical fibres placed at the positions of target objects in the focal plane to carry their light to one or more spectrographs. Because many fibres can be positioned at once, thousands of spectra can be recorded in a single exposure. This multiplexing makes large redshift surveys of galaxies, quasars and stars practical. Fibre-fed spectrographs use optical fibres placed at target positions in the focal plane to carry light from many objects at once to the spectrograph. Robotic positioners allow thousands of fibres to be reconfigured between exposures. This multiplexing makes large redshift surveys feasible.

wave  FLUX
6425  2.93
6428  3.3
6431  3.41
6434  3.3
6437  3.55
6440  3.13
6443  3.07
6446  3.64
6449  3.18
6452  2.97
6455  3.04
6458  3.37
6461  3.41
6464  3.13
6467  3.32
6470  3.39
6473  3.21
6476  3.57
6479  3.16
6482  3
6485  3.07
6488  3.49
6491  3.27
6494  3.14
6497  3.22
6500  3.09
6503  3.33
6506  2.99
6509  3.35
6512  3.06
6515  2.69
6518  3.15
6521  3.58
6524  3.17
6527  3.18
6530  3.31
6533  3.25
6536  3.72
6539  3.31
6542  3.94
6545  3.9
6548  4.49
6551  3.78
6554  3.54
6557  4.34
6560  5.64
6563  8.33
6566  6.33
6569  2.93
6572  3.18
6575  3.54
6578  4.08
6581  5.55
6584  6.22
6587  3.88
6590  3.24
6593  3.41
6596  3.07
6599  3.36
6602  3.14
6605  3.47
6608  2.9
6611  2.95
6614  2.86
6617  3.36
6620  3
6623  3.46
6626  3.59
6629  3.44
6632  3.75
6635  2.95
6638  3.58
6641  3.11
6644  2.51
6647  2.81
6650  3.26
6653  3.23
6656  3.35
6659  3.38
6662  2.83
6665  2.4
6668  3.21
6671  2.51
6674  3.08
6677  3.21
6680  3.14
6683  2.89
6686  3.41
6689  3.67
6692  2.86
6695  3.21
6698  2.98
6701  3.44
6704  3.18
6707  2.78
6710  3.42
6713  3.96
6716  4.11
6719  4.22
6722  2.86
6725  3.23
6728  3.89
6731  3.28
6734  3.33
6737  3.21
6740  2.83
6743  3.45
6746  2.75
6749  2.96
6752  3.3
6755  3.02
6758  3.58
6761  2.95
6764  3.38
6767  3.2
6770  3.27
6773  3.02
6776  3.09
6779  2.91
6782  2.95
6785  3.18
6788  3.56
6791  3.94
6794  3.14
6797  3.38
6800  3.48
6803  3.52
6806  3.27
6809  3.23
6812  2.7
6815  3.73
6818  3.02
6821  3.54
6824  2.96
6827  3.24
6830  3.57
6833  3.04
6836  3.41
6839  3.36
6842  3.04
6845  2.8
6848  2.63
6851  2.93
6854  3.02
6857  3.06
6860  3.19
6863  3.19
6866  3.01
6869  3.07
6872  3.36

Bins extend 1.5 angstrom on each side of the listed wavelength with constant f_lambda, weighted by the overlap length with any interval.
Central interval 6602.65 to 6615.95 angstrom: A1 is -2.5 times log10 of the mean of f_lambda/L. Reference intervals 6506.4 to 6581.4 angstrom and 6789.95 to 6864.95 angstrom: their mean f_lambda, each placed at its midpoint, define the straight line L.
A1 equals 0.23 mag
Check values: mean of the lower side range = 3.94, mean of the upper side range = 3.21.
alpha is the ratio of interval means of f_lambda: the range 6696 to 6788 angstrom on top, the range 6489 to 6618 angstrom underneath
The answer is 0.9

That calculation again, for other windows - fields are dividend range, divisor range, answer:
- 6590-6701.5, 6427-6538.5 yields 0.97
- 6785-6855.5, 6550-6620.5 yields 0.81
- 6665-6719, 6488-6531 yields 1.02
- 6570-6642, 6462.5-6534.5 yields 1.10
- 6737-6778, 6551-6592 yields 0.68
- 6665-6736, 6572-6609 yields 0.86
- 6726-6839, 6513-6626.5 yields 0.85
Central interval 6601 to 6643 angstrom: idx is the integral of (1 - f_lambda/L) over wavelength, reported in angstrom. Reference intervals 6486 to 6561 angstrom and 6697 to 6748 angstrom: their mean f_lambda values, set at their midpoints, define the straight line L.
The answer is 2.2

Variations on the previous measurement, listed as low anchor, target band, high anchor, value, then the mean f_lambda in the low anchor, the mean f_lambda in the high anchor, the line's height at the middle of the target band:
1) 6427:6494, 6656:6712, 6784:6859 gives 2.4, 3.27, 3.23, 3.24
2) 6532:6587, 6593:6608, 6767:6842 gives 3.6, 4.44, 3.27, 4.25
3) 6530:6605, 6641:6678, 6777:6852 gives 7.9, 4.14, 3.22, 3.8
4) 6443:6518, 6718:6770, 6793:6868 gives -1.1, 3.21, 3.18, 3.19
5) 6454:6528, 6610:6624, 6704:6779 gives 0.6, 3.22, 3.29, 3.25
